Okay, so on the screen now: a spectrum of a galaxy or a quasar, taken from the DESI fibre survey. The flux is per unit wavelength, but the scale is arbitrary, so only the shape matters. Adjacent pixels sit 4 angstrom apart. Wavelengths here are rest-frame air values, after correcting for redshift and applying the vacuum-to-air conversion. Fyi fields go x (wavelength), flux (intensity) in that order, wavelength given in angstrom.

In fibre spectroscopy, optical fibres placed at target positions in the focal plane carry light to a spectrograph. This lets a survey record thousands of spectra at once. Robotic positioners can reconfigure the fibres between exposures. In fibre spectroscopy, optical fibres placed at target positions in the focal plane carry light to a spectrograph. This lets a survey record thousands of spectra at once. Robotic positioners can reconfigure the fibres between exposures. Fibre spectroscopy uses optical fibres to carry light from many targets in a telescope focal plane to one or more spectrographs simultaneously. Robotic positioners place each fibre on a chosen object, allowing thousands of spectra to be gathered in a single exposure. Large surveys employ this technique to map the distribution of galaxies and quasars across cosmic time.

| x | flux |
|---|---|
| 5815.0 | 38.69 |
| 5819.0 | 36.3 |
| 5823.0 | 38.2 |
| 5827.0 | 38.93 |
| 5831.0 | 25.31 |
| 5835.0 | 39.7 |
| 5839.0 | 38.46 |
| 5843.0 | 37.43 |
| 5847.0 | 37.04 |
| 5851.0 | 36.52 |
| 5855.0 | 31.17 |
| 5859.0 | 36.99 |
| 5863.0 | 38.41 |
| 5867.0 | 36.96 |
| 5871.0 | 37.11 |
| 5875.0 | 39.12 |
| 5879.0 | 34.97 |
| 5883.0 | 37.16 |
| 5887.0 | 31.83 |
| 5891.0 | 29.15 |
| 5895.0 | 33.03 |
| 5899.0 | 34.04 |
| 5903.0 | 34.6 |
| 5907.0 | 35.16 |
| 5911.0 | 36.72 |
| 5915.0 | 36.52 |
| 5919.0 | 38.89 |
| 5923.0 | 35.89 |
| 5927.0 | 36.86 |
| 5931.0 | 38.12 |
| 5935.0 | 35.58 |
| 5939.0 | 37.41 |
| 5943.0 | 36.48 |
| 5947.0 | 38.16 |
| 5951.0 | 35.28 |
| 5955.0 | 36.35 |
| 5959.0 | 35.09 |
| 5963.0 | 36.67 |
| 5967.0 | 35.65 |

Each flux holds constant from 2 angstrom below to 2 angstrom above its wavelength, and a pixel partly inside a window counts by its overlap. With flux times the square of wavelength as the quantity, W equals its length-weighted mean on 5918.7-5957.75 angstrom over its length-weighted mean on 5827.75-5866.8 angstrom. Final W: 1.1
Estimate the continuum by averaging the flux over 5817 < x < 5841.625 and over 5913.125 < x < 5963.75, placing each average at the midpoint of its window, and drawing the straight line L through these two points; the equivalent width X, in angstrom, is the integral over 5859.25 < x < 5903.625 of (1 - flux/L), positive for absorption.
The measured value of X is 1.5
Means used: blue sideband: 36.2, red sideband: 36.7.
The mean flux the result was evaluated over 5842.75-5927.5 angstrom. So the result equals 35.7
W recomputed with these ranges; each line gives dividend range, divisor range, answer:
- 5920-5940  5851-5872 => 1.04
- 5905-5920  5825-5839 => 1.07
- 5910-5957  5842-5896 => 1.06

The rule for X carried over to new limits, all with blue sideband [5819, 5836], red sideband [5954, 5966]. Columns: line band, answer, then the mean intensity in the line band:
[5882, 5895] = 1.18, 32.4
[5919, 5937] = -0.52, 36.9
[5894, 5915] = 0.45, 35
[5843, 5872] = -0.69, 36.4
